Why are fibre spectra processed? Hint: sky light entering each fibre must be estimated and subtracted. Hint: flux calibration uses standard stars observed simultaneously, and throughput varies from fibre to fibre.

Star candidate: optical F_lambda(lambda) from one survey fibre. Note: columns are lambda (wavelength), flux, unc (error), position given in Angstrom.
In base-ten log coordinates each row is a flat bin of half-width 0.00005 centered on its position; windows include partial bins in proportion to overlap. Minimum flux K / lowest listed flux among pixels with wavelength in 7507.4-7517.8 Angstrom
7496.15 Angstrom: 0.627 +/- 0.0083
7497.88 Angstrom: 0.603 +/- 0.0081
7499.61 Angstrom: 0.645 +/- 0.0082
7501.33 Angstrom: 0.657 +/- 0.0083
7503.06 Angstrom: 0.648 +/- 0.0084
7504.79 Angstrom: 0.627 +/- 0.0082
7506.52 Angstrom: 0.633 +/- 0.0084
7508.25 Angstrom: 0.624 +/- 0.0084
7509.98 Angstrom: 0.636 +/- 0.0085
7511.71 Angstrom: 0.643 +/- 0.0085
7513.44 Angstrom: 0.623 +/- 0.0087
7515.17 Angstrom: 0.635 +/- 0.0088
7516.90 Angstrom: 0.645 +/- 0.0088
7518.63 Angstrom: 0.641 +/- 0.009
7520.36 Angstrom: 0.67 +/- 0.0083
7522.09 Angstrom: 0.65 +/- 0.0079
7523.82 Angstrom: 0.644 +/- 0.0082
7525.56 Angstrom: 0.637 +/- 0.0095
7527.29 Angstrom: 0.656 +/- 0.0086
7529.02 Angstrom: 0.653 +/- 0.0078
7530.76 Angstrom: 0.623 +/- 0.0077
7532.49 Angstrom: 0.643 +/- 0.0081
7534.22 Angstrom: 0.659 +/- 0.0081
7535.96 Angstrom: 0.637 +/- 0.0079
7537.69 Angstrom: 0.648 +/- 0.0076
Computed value 0.623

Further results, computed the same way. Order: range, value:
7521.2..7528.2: 0.637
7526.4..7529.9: 0.653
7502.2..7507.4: 0.627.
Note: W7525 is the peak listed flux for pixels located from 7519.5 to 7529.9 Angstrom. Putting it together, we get 0.67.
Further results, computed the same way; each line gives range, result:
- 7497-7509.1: 0.657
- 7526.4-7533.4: 0.656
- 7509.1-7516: 0.643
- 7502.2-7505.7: 0.648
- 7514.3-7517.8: 0.645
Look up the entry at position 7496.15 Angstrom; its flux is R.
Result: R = 0.627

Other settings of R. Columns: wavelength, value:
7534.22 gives 0.659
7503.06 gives 0.648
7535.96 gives 0.637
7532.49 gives 0.643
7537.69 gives 0.648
